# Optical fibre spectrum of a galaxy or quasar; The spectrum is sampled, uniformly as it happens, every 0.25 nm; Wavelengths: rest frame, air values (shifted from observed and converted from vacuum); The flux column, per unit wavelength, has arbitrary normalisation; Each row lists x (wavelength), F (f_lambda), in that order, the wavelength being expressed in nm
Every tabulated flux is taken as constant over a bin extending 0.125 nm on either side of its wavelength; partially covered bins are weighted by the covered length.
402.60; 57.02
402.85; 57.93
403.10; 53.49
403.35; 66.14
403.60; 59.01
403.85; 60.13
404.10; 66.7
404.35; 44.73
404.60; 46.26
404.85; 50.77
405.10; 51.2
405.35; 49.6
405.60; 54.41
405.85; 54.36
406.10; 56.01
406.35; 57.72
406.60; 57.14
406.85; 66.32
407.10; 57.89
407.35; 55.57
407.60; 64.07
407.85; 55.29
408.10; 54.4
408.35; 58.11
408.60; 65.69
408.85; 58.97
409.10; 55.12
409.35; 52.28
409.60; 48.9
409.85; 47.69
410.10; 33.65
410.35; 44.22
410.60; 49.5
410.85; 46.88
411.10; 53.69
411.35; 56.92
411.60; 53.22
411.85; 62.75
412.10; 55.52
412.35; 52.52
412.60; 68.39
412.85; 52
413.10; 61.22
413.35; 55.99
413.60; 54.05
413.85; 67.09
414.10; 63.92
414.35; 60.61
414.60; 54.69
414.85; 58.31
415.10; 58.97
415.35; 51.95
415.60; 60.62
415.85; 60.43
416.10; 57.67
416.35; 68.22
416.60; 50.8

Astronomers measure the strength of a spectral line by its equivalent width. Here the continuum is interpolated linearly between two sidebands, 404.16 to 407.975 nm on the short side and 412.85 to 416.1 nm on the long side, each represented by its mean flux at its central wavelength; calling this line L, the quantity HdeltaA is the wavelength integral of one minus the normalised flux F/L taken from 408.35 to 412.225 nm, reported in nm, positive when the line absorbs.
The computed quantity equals 0.293 nm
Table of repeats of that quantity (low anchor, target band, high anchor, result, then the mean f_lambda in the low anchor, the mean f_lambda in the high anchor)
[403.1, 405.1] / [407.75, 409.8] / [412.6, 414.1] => 0.06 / 55.8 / 59.4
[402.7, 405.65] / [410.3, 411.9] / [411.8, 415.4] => 0.15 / 55.1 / 58.6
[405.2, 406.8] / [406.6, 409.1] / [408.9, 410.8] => -0.37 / 55.4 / 47.8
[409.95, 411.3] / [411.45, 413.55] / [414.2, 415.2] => -0.24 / 46.3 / 58.3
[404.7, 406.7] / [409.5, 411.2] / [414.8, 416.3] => 0.30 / 53.8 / 58.5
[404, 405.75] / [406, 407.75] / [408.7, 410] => -0.24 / 51.8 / 52.5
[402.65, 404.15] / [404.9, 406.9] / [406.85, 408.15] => 0.13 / 60.1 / 58.5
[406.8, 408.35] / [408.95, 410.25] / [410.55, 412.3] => 0.20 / 58.5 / 54.2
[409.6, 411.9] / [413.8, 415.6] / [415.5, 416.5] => -0.02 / 49.4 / 61.5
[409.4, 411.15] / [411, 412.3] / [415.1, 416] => -0.18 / 46.3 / 57.8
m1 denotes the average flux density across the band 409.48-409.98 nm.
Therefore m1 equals 48.1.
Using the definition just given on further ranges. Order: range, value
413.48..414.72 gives 60.1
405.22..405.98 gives 52.8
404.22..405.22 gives 48.3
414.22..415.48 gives 56.9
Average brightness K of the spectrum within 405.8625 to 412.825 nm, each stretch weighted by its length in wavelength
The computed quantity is 55.1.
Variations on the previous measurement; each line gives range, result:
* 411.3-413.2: 57.8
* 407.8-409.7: 56.2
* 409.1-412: 50.2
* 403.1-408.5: 56.4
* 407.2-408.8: 58.8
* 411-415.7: 58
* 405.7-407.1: 58.2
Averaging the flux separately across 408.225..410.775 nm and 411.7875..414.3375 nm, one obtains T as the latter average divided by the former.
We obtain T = 1.16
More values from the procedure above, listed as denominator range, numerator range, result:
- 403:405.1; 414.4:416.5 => 1.06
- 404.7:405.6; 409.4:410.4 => 0.87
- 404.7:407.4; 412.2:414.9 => 1.06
